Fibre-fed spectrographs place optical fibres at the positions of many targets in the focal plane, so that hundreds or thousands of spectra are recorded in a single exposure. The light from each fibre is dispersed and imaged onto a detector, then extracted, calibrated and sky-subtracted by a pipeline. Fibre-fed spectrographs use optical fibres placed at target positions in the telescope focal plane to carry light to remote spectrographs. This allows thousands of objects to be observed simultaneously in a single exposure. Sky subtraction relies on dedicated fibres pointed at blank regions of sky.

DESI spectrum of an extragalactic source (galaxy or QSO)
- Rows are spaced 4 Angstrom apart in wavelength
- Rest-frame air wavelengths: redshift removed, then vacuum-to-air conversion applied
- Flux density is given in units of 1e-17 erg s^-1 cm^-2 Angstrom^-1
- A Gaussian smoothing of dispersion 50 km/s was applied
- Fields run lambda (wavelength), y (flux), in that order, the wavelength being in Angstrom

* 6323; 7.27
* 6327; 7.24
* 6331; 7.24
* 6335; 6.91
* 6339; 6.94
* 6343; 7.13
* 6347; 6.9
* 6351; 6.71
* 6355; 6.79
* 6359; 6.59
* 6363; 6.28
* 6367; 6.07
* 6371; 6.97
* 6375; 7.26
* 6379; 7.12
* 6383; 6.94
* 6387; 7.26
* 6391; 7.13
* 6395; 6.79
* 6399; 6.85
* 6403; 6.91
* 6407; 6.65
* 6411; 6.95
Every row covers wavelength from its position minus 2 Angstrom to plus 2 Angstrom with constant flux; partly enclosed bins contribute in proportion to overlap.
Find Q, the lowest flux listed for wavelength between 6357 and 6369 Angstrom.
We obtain 6.07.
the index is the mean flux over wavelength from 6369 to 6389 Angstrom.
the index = 7.11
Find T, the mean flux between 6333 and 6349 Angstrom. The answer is 6.97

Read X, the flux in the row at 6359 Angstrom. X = 6.59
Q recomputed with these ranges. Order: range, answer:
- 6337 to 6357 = 6.71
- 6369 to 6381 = 6.97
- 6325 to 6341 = 6.91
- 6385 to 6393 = 7.13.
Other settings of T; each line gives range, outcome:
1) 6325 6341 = 7.08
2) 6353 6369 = 6.43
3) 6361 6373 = 6.44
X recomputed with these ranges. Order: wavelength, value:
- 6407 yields 6.65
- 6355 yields 6.79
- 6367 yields 6.07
